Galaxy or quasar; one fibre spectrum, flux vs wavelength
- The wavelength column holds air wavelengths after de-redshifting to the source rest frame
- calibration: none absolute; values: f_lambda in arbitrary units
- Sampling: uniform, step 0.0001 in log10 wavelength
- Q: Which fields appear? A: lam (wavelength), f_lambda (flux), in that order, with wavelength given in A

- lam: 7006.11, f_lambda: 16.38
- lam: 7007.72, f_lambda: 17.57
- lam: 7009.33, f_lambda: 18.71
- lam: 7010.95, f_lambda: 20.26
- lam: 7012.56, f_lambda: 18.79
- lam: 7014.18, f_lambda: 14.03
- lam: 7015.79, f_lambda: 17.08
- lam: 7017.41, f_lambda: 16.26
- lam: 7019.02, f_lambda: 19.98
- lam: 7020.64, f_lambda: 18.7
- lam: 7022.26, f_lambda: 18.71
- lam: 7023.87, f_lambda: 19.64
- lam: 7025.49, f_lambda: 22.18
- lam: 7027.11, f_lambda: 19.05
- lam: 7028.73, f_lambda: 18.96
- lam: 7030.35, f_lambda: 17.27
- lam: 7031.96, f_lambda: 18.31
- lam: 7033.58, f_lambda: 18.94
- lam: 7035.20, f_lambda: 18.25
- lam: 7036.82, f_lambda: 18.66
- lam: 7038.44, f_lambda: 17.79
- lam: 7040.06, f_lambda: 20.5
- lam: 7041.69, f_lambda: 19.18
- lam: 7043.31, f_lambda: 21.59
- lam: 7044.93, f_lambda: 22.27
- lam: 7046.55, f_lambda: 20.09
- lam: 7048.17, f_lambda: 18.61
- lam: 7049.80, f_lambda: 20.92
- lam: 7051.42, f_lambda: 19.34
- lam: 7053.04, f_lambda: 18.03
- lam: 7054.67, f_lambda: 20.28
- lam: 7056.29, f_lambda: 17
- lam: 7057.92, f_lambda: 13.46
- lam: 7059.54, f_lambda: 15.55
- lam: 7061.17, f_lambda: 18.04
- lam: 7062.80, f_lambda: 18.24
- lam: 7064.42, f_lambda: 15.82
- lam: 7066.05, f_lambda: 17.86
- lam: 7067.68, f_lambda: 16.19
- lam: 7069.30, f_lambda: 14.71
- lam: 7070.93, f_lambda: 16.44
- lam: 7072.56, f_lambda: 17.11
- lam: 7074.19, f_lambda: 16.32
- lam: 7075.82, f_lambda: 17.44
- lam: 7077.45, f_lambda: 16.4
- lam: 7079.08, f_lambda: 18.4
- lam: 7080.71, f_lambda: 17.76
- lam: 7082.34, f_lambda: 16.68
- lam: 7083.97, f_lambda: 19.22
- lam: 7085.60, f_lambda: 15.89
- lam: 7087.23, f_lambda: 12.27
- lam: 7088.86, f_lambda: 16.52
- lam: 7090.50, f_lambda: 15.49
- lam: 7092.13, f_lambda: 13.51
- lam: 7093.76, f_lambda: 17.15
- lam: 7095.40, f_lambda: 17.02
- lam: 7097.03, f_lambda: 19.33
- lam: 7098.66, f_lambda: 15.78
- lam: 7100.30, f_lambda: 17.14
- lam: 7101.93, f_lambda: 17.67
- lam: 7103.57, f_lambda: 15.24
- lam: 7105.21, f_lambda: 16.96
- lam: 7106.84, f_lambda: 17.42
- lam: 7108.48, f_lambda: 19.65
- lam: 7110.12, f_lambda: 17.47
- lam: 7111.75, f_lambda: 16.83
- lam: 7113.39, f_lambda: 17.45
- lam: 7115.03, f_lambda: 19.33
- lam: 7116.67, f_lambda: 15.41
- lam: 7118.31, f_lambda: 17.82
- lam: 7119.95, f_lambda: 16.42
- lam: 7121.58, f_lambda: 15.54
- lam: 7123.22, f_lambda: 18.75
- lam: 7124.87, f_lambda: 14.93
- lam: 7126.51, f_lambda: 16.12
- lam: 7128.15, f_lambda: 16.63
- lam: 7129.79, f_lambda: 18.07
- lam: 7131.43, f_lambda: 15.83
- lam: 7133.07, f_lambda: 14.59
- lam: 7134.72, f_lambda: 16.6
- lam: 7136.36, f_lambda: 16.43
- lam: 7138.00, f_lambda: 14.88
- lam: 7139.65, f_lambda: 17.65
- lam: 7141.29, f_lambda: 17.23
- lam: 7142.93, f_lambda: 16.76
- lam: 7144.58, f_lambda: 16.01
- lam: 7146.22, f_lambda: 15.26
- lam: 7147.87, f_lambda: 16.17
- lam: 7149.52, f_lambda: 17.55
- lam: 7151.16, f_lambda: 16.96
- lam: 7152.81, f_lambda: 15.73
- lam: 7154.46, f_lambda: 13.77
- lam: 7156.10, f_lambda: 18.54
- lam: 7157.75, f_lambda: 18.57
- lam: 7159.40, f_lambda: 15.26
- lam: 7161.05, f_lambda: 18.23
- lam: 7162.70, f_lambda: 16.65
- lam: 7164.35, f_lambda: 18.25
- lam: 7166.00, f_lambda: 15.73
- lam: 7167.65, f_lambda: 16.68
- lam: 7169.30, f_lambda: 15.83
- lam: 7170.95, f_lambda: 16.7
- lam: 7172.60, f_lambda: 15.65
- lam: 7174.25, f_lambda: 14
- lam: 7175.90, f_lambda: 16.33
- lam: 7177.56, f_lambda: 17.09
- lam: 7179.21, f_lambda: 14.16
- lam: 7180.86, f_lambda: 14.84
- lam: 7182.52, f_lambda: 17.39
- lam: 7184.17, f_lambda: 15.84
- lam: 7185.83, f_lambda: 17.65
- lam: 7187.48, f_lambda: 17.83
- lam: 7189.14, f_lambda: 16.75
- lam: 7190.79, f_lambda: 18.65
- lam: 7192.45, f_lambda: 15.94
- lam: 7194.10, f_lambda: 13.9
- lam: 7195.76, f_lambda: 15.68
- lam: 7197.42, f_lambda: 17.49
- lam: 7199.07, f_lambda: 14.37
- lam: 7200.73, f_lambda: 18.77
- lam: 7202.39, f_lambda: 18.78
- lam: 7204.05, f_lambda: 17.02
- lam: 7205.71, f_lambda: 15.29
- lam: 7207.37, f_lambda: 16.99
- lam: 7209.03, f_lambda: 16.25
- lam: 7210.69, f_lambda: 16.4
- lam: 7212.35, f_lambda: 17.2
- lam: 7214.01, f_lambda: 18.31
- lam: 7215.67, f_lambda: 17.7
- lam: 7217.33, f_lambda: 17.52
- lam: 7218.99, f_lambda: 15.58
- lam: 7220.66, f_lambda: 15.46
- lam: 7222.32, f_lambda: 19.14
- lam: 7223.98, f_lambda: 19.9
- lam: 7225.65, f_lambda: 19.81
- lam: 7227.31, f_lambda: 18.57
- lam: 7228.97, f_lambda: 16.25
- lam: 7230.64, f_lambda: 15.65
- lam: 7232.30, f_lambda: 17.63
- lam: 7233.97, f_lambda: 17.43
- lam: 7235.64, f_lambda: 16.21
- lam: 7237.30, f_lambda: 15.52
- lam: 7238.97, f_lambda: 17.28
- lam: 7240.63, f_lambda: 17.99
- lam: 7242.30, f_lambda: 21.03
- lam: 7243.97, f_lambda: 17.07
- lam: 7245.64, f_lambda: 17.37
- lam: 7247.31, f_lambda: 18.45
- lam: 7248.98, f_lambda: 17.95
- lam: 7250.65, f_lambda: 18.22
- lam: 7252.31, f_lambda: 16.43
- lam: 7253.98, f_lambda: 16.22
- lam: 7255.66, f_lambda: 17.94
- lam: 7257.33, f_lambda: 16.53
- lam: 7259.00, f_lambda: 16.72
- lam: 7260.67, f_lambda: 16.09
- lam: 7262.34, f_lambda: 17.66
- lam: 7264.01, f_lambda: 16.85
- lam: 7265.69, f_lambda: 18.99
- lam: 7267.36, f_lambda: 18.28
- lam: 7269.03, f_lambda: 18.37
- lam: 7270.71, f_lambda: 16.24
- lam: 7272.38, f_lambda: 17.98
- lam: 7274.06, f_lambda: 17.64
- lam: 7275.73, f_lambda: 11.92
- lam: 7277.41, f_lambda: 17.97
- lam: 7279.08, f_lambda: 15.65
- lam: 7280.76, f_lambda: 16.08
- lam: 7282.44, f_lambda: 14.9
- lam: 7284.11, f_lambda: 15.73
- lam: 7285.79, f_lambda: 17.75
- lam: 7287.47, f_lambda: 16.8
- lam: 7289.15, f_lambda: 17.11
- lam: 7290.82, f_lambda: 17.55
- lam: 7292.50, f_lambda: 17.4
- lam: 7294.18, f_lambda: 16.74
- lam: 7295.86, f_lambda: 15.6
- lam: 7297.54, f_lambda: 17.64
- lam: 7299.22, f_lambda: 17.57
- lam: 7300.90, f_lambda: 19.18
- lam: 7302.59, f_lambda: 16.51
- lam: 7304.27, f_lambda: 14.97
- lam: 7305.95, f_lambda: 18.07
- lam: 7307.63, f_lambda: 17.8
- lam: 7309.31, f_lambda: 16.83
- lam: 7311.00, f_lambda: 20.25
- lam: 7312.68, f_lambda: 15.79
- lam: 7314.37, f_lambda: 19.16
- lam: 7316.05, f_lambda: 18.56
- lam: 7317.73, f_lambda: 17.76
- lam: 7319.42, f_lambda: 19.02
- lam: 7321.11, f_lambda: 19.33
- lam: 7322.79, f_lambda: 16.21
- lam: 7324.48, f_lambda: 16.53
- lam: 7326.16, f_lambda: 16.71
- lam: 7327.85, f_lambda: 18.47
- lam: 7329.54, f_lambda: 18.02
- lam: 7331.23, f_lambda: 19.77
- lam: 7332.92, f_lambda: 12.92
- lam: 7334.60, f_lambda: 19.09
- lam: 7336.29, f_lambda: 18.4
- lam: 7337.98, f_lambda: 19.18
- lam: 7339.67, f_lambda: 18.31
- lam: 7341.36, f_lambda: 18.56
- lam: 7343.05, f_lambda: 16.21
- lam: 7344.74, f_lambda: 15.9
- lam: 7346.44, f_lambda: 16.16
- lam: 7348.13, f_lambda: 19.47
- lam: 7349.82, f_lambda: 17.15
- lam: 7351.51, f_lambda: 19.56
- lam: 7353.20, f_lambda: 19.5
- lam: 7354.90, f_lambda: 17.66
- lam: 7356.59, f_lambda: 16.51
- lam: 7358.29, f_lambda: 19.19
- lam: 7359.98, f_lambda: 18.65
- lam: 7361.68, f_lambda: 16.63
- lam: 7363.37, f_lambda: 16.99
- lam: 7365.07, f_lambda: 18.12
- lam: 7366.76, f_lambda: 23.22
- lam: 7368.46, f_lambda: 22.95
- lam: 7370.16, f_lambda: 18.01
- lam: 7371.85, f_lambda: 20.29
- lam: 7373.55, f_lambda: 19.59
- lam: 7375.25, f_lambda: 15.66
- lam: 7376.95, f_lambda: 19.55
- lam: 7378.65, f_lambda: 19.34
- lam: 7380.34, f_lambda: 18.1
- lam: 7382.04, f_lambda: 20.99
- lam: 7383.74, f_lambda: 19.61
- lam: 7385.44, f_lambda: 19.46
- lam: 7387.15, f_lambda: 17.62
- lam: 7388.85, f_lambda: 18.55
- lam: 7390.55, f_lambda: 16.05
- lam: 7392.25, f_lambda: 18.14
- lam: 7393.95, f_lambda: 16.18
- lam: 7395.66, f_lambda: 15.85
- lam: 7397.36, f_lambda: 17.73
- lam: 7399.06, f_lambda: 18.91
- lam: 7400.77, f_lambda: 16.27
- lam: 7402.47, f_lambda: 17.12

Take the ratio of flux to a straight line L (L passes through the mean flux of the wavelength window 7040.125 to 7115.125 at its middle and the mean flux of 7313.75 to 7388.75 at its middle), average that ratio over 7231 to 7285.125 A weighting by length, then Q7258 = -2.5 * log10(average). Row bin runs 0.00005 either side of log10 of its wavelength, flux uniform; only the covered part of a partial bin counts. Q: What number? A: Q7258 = 0.06 mag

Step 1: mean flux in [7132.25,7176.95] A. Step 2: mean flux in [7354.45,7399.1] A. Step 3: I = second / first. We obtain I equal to 1.1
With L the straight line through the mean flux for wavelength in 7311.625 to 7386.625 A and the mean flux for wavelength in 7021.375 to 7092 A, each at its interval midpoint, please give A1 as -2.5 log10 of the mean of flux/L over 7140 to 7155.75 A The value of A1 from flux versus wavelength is 0.11 mag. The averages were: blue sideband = 17.9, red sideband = 18.3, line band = 16.3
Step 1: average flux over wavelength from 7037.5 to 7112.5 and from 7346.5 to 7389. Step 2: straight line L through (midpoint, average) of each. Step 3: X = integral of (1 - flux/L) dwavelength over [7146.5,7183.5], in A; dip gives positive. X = 3.16 A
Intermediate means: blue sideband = 17.4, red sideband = 18.9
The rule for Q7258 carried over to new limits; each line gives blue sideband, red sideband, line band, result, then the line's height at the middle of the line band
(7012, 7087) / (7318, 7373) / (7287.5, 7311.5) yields 0.05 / 18.2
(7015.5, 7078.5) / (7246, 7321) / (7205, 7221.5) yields 0.05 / 17.5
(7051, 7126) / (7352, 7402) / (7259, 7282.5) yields 0.07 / 17.9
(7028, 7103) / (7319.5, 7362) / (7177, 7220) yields 0.06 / 17.7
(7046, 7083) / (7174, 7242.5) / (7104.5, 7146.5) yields 0.03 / 17.2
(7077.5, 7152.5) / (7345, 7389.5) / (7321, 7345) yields 0.05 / 18.5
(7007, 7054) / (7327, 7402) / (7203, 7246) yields 0.07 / 18.5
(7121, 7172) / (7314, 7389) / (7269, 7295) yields 0.07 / 17.7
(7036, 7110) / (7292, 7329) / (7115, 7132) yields 0.05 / 17.5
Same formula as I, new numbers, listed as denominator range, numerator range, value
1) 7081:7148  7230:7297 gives 1.02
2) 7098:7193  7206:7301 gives 1.03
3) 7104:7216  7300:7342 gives 1.07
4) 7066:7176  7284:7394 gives 1.08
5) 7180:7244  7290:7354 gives 1.03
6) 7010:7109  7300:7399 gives 1.02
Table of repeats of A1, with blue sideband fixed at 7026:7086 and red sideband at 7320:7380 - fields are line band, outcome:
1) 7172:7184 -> 0.16 mag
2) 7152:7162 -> 0.09 mag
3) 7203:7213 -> 0.10 mag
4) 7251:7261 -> 0.09 mag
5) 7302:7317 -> 0.04 mag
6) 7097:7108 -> 0.07 mag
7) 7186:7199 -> 0.10 mag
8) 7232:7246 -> 0.04 mag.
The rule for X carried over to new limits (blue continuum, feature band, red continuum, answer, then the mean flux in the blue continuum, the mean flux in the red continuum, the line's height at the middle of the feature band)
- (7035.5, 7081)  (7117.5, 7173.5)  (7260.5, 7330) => 3.8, 18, 17.2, 17.7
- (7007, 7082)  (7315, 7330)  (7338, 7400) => 0.4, 18.2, 18.4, 18.3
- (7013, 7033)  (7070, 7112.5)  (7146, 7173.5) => 1.6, 18.4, 16.6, 17.5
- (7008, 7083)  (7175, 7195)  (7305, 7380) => 2.0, 18.2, 18.2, 18.2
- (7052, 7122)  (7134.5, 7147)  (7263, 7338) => 0.5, 16.9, 17.3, 17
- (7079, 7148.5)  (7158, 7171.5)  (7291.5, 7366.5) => 0.1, 16.7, 17.7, 16.9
